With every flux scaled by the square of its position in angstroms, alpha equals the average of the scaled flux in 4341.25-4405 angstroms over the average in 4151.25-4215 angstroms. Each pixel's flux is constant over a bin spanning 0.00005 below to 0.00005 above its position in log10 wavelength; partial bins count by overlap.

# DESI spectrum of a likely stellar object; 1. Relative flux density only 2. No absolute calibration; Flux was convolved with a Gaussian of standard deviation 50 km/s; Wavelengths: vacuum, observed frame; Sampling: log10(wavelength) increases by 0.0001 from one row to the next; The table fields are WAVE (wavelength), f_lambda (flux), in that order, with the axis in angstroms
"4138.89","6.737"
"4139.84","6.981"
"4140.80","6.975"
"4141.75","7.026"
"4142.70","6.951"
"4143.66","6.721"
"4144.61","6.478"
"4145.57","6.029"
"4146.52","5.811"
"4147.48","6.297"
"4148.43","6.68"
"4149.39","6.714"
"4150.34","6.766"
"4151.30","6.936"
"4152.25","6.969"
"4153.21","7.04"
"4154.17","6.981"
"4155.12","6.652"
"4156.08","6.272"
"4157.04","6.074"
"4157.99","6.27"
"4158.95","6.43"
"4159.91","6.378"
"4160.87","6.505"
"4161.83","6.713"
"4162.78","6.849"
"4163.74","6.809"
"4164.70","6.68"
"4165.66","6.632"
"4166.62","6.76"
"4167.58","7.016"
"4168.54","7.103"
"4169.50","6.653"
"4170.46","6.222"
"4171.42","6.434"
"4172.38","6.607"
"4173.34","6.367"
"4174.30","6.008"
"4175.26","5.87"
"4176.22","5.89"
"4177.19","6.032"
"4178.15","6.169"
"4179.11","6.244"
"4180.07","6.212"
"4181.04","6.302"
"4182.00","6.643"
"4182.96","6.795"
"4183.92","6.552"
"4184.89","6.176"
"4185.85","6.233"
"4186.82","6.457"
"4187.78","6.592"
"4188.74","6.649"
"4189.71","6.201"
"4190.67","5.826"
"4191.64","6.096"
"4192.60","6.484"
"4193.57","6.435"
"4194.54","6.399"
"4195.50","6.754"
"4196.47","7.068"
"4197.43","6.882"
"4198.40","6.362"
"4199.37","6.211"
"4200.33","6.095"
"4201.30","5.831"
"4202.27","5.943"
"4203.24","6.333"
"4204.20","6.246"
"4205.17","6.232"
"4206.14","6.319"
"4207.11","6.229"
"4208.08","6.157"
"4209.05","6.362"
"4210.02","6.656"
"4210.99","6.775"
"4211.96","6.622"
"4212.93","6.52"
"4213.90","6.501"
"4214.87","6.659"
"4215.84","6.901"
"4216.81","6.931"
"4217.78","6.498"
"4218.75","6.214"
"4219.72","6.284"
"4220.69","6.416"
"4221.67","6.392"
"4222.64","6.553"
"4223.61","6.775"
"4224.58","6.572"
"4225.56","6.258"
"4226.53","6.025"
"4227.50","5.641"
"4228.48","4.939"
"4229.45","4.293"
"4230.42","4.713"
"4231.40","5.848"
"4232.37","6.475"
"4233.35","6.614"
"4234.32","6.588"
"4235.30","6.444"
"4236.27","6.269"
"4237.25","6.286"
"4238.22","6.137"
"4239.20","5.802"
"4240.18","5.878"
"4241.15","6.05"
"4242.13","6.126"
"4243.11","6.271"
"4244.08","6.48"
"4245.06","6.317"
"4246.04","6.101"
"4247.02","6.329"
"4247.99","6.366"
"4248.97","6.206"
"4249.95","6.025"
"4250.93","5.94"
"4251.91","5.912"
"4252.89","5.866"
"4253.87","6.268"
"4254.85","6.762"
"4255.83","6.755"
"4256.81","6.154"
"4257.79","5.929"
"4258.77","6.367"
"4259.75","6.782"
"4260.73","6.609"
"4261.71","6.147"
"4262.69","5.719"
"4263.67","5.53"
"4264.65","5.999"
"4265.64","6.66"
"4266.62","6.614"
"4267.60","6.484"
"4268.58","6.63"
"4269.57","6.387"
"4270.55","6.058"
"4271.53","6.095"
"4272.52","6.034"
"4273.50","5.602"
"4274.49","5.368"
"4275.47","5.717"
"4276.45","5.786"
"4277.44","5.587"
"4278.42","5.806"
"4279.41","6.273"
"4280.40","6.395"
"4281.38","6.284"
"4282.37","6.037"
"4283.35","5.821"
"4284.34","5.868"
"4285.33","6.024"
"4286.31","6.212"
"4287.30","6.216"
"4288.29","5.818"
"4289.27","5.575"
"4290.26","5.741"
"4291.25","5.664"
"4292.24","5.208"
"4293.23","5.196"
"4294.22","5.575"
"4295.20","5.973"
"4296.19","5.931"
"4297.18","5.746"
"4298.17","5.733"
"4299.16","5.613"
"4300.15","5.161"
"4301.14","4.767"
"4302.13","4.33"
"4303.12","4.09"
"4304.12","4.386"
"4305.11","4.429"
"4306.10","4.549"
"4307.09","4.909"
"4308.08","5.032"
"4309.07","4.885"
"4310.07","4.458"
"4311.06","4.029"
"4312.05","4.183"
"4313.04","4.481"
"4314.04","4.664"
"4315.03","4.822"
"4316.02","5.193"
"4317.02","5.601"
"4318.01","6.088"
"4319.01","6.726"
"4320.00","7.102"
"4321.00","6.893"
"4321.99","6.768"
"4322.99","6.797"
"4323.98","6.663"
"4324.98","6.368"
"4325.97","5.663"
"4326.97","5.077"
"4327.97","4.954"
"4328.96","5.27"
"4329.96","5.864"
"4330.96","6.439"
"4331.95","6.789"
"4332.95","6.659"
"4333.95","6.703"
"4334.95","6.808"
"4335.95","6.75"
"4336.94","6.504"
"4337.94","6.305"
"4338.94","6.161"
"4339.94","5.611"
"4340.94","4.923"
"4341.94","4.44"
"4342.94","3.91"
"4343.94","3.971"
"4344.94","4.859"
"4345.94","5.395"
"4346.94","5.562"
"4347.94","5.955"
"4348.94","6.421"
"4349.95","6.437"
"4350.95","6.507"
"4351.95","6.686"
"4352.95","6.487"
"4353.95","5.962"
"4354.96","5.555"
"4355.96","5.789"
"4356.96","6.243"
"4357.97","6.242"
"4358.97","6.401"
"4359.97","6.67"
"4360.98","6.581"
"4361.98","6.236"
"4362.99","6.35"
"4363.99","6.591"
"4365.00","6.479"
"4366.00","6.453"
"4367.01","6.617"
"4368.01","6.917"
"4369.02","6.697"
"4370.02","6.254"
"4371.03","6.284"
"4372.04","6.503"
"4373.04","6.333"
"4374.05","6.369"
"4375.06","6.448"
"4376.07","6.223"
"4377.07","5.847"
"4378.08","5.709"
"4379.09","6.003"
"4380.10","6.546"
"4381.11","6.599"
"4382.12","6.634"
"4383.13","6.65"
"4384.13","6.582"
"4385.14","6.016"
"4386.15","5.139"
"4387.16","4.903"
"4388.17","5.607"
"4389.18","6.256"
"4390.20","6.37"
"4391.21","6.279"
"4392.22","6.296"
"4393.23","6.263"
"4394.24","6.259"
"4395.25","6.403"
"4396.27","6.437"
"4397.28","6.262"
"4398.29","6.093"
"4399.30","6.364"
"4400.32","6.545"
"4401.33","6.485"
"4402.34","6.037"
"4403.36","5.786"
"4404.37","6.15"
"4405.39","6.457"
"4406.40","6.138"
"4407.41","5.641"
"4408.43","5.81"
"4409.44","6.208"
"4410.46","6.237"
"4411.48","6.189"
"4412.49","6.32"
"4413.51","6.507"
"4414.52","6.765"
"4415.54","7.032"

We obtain 1.0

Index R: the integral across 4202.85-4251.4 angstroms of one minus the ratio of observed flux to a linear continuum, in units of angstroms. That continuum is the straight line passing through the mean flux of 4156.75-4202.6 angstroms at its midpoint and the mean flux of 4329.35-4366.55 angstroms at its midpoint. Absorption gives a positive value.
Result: 0.63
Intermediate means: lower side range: 6.42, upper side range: 6.04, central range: 6.23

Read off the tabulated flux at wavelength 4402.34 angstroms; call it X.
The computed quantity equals 6.037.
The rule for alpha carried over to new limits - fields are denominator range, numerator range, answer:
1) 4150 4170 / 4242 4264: 0.97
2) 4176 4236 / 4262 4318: 0.91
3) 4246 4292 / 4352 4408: 1.08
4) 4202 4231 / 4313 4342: 1.02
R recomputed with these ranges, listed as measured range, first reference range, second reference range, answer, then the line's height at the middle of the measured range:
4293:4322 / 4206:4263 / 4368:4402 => 4.7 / 6.24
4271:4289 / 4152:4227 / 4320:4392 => 1.0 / 6.27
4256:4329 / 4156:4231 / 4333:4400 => 6.1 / 6.22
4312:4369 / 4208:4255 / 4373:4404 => 1.8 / 6.19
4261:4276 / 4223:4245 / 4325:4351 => -0.3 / 5.94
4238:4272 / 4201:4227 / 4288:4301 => -1.3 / 5.99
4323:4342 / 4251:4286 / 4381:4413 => 0.3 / 6.14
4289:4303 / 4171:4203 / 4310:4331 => 0.9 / 5.77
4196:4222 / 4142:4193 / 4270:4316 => -1.3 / 6.12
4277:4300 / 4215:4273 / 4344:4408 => 1.4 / 6.2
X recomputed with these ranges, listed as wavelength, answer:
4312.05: 4.183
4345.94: 5.395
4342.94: 3.91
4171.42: 6.434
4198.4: 6.362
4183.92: 6.552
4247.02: 6.329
